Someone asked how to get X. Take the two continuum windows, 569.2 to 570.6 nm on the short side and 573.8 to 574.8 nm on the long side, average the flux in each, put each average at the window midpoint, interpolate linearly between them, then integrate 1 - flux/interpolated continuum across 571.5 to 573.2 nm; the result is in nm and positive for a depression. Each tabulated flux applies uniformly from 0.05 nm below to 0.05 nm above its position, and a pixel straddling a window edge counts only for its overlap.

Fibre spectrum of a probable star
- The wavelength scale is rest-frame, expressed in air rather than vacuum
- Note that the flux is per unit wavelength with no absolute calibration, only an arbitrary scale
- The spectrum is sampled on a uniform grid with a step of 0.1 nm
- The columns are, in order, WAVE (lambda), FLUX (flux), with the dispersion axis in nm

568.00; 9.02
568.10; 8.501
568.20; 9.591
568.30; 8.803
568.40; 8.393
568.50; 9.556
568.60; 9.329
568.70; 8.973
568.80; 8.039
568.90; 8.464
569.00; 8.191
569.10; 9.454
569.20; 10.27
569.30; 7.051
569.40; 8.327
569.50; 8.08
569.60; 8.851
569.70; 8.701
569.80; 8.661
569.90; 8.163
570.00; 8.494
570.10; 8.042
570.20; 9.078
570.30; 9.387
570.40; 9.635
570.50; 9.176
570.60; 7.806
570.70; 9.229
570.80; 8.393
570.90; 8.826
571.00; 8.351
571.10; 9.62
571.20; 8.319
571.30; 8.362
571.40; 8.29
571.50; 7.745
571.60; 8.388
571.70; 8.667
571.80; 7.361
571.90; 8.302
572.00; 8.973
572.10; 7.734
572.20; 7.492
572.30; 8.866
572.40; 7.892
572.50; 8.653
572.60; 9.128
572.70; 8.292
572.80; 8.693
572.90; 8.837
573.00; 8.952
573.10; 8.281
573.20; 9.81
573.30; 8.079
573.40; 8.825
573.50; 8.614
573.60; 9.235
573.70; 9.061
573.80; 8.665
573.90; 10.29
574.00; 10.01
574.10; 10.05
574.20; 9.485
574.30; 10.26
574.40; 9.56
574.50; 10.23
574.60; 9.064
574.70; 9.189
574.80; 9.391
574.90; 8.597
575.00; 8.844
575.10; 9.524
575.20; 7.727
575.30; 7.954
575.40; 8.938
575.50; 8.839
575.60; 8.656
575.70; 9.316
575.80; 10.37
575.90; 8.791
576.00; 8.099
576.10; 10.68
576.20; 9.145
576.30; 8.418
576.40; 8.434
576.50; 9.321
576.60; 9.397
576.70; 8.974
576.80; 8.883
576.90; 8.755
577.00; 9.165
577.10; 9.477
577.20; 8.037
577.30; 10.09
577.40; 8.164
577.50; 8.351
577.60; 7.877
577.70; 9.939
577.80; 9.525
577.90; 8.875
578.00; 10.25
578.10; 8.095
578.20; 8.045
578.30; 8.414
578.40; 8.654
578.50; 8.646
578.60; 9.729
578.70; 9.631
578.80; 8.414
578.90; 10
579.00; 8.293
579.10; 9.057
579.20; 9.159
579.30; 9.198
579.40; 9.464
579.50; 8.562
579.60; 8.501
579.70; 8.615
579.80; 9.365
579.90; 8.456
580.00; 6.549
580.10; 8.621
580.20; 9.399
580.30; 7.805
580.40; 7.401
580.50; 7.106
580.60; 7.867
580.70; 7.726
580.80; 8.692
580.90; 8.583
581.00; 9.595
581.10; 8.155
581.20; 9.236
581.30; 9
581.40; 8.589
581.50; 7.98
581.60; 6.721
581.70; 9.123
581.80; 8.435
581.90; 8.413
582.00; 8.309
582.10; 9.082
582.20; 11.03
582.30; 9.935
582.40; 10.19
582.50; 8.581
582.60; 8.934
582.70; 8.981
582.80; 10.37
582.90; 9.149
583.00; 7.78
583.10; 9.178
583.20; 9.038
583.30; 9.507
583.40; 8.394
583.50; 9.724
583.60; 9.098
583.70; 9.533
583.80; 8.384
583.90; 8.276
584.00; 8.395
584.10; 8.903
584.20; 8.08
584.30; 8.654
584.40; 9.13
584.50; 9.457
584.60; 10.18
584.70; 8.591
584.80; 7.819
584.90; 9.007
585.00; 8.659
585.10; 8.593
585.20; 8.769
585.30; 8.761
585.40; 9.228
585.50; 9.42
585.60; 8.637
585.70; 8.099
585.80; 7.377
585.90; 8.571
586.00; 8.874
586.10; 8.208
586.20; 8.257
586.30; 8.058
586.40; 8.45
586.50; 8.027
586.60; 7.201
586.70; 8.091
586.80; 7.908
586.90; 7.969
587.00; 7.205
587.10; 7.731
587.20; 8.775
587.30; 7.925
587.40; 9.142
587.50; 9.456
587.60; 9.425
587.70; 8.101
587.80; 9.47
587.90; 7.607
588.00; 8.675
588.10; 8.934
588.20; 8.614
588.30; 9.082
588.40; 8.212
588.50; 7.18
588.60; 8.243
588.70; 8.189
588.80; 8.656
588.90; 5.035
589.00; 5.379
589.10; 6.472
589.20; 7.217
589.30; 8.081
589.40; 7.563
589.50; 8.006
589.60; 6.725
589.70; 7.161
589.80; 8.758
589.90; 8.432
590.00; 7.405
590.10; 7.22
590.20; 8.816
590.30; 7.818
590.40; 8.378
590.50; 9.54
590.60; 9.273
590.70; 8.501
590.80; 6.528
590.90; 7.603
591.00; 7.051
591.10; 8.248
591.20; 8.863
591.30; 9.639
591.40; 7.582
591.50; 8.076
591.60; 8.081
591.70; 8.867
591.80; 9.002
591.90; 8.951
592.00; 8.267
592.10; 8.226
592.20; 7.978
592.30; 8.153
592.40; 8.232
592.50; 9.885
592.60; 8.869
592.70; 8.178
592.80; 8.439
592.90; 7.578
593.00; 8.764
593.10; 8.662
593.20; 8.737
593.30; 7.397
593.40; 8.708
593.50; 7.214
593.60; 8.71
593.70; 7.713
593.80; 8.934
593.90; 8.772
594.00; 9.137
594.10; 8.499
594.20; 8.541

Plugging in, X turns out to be 0.15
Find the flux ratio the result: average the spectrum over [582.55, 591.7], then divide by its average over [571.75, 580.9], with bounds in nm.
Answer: 0.9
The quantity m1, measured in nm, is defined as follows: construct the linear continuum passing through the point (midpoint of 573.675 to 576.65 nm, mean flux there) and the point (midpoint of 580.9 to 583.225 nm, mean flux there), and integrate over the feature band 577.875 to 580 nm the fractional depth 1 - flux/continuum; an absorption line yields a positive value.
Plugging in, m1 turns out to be 0.05 nm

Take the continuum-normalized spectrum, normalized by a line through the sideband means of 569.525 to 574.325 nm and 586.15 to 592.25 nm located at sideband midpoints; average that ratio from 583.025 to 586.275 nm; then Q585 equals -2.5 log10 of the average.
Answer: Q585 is -0.06 mag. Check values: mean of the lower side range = 8.74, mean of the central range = 8.76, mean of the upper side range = 8.09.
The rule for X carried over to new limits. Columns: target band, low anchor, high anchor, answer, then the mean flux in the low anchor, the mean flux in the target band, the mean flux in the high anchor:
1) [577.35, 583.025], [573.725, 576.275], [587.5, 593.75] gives 0.09 nm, 9.26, 8.75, 8.15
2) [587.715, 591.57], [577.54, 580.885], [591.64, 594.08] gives 0.25 nm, 8.66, 7.96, 8.47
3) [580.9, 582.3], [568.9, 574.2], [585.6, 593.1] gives -0.07 nm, 8.69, 8.78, 8.15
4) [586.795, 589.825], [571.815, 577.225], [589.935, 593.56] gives 0.17 nm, 8.96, 7.96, 8.3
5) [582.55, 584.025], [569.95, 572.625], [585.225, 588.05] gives -0.10 nm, 8.52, 8.99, 8.38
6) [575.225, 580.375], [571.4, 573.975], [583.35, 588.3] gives -0.17 nm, 8.6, 8.88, 8.57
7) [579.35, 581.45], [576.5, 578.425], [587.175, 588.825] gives 0.09 nm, 8.91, 8.44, 8.57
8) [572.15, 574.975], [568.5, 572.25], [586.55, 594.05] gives -0.18 nm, 8.56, 9.05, 8.17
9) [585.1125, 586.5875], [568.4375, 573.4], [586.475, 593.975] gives -0.03 nm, 8.6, 8.45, 8.16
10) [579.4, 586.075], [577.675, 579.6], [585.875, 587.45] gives -0.12 nm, 9.02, 8.72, 8.14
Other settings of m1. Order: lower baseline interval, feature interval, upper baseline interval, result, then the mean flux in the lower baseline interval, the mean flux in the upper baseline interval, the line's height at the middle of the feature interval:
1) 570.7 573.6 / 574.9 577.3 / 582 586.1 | -0.08 nm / 8.52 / 8.94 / 8.66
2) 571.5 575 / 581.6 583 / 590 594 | -0.08 nm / 8.89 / 8.34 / 8.63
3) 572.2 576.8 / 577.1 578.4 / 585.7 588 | 0.00 nm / 9.04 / 8.27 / 8.83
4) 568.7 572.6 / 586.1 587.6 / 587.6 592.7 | 0.00 nm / 8.52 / 8.11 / 8.18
